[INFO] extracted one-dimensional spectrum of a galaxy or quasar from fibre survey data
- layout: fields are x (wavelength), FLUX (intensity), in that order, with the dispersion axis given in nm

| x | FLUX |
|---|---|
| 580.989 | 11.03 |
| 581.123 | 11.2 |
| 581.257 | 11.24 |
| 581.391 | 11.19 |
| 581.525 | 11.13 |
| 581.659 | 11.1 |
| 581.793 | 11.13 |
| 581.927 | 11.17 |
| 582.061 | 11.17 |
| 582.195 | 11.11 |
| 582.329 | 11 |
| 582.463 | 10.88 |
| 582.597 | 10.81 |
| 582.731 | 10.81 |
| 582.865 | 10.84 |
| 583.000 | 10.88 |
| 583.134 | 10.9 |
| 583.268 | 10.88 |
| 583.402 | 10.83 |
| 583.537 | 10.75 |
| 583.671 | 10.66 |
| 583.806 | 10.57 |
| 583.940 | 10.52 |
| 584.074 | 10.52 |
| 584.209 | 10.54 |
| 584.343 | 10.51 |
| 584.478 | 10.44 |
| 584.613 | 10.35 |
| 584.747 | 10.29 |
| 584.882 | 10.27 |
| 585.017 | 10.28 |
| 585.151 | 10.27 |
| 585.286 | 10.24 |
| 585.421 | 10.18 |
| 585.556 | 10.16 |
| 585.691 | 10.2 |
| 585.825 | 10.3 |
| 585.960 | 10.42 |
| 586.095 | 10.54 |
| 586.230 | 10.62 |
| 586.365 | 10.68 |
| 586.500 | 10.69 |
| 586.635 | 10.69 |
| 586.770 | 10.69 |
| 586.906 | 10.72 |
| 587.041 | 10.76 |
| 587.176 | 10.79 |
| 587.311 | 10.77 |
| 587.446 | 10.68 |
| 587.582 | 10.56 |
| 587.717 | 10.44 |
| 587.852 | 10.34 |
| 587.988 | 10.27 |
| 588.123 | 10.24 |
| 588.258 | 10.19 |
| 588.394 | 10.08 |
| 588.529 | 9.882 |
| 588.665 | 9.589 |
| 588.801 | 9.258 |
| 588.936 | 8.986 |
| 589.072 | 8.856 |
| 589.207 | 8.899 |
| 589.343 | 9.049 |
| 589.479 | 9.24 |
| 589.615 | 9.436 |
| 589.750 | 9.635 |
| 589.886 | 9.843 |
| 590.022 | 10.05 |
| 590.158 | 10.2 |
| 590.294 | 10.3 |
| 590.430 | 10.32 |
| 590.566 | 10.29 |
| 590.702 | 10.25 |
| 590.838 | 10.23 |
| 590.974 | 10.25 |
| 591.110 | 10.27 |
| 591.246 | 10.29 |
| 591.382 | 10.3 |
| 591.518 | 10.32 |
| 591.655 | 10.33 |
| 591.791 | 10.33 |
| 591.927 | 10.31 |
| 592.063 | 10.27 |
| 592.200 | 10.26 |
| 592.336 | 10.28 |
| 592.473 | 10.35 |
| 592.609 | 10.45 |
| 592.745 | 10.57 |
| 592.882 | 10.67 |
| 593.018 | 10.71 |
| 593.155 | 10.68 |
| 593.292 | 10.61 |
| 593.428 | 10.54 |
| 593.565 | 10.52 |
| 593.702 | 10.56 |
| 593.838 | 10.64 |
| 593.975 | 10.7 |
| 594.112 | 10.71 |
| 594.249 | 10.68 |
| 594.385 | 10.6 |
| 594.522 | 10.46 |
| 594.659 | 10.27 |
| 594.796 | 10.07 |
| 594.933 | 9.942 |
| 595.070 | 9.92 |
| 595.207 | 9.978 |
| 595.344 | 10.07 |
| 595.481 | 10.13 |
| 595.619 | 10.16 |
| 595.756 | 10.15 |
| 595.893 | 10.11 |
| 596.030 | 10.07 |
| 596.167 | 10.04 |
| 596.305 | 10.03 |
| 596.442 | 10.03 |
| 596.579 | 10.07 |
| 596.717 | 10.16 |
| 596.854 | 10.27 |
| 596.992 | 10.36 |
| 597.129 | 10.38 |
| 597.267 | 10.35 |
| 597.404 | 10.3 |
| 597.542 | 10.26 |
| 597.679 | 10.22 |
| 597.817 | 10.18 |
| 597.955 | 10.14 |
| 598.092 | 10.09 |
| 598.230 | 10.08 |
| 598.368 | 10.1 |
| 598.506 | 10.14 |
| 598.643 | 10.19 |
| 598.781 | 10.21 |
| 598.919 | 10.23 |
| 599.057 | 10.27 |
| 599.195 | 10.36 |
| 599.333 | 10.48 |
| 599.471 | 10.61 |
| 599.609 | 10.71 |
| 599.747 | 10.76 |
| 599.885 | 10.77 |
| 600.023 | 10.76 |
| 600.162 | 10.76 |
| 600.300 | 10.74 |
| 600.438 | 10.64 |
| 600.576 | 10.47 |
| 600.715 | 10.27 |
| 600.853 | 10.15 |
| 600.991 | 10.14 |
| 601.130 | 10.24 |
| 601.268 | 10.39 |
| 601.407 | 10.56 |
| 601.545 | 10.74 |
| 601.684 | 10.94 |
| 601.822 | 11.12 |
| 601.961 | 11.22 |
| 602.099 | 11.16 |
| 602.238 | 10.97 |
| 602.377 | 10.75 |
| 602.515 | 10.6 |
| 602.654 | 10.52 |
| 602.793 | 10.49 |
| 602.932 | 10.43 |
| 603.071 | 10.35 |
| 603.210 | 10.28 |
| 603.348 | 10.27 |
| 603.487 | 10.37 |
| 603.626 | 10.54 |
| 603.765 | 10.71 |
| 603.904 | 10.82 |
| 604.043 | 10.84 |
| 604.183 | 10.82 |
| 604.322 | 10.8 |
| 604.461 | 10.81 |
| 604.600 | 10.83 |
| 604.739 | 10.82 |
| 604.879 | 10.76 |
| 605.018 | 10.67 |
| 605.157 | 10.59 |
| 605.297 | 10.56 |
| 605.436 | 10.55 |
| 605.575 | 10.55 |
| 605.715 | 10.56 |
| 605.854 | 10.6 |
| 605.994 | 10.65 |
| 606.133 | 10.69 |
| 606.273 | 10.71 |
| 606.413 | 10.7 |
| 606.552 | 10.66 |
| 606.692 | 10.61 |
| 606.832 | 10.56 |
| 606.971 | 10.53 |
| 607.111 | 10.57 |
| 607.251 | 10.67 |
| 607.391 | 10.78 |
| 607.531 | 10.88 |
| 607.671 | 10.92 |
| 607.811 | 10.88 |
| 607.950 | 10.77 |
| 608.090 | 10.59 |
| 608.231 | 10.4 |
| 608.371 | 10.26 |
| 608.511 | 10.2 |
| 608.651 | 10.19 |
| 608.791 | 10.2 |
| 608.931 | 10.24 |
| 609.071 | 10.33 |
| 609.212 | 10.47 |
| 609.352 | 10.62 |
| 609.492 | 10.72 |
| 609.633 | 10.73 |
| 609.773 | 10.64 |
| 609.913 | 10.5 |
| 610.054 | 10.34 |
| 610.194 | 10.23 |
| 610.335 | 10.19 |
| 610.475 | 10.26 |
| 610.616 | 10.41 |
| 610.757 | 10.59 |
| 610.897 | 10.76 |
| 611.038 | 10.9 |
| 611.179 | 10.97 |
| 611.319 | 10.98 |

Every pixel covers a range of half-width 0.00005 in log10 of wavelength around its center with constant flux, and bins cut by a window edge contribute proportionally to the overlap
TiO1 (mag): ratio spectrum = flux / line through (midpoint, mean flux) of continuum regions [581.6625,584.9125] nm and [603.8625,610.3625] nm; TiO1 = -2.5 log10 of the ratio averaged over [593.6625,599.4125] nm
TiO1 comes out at 0.04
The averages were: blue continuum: 10.8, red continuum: 10.6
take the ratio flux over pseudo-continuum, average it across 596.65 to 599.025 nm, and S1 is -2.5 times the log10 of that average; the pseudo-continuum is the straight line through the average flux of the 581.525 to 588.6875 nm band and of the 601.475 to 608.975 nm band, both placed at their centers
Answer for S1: 0.04 mag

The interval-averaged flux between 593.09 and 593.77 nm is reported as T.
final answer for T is 10.6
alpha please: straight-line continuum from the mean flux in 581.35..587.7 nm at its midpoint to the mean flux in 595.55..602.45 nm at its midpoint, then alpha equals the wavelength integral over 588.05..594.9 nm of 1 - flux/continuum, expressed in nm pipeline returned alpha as 0.25 nm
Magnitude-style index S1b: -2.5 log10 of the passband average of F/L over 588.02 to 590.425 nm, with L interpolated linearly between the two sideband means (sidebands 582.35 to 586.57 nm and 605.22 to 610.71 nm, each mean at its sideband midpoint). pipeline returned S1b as 0.10 mag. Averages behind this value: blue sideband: 10.5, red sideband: 10.5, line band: 9.66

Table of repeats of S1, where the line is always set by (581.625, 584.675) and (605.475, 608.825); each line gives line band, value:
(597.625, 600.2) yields 0.03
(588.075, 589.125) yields 0.12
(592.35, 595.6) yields 0.03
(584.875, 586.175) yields 0.05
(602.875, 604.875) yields 0.00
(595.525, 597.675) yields 0.05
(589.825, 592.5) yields 0.05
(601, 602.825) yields -0.01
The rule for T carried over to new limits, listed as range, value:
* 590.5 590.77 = 10.3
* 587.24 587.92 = 10.6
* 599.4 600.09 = 10.7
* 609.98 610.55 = 10.3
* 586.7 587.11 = 10.7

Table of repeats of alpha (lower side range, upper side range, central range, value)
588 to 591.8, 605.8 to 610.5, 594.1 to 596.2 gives -0.03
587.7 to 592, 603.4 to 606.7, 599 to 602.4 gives -0.06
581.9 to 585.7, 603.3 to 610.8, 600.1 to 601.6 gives 0.02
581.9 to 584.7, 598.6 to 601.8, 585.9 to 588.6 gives 0.05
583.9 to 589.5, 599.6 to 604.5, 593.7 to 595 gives 0.00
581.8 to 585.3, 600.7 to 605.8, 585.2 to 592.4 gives 0.34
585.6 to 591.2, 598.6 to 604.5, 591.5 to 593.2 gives -0.03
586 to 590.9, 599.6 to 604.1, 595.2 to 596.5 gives 0.04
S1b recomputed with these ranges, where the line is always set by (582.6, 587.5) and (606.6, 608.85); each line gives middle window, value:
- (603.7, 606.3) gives -0.01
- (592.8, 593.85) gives 0.00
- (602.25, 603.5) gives 0.01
